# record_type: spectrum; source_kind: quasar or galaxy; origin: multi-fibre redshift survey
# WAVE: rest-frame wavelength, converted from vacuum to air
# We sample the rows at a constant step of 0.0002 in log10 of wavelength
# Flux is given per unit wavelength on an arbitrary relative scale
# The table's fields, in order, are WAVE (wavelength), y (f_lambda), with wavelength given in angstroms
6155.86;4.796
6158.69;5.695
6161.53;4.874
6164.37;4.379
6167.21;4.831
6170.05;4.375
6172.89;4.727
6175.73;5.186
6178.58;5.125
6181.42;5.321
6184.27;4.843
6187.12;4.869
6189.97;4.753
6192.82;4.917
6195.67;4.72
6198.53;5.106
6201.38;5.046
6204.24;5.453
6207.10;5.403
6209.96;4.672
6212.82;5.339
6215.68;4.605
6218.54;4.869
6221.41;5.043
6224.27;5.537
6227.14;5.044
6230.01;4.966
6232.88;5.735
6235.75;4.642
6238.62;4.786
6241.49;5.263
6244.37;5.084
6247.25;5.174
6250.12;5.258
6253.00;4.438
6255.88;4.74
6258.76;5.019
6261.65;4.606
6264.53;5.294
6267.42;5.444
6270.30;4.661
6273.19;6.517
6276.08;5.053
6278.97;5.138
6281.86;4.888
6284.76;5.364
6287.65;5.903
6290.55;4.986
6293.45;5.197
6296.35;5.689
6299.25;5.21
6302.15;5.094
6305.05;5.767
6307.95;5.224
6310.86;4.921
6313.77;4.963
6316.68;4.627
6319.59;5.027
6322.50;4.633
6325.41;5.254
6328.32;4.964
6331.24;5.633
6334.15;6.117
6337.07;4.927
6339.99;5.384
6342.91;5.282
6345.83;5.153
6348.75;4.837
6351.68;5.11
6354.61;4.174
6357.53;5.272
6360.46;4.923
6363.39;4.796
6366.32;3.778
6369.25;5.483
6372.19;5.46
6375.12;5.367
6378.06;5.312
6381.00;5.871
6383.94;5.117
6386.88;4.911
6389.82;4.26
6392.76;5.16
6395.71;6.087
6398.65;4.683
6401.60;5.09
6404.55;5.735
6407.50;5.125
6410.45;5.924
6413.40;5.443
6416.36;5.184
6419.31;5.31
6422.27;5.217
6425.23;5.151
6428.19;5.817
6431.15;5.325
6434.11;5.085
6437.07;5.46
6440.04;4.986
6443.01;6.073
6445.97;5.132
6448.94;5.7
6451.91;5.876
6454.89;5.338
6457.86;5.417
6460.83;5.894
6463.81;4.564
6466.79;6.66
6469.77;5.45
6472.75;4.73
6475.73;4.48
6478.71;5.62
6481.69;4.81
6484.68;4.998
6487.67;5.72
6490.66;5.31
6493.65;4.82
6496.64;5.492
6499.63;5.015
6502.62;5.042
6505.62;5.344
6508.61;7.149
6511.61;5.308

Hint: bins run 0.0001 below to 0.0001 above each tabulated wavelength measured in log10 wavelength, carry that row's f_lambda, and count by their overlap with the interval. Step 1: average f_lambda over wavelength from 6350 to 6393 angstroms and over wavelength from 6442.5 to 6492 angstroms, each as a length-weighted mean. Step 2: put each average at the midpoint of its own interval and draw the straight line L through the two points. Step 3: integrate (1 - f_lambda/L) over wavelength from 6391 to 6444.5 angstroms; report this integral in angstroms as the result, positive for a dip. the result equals -2.0 angstroms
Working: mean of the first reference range 4.99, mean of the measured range 5.38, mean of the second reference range 5.38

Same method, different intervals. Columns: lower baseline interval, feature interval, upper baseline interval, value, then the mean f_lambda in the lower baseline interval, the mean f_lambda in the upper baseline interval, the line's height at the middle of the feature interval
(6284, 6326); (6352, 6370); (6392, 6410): 1.88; 5.19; 5.35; 5.28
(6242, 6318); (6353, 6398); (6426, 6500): 1.76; 5.17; 5.35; 5.26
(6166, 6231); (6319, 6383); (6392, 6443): 1.50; 4.99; 5.36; 5.25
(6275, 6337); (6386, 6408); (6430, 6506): 0.57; 5.22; 5.32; 5.27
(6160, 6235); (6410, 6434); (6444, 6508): -0.51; 4.99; 5.34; 5.27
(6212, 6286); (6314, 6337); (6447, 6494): 0.13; 5.09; 5.35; 5.18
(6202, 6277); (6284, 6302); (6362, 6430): -0.79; 5.1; 5.23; 5.15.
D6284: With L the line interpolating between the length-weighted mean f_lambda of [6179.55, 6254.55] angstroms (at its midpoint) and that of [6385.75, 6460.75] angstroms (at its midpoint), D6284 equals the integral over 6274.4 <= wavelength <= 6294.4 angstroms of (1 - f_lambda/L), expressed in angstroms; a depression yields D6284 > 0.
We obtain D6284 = -0.4 angstroms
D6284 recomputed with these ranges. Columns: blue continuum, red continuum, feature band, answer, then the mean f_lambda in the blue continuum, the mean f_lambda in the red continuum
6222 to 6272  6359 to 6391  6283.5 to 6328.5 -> -1.3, 5.05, 5.03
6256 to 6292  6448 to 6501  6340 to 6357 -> 0.9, 5.22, 5.32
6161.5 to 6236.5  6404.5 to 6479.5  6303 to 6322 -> 0.4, 4.98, 5.4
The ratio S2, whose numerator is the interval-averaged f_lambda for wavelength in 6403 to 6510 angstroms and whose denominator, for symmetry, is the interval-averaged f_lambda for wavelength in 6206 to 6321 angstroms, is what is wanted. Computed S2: 1.05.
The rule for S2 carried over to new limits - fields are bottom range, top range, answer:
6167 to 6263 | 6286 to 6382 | 1.03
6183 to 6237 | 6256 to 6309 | 1.05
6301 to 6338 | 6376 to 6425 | 1.02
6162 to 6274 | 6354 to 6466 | 1.05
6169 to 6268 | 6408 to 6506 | 1.07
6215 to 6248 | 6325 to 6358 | 1.02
